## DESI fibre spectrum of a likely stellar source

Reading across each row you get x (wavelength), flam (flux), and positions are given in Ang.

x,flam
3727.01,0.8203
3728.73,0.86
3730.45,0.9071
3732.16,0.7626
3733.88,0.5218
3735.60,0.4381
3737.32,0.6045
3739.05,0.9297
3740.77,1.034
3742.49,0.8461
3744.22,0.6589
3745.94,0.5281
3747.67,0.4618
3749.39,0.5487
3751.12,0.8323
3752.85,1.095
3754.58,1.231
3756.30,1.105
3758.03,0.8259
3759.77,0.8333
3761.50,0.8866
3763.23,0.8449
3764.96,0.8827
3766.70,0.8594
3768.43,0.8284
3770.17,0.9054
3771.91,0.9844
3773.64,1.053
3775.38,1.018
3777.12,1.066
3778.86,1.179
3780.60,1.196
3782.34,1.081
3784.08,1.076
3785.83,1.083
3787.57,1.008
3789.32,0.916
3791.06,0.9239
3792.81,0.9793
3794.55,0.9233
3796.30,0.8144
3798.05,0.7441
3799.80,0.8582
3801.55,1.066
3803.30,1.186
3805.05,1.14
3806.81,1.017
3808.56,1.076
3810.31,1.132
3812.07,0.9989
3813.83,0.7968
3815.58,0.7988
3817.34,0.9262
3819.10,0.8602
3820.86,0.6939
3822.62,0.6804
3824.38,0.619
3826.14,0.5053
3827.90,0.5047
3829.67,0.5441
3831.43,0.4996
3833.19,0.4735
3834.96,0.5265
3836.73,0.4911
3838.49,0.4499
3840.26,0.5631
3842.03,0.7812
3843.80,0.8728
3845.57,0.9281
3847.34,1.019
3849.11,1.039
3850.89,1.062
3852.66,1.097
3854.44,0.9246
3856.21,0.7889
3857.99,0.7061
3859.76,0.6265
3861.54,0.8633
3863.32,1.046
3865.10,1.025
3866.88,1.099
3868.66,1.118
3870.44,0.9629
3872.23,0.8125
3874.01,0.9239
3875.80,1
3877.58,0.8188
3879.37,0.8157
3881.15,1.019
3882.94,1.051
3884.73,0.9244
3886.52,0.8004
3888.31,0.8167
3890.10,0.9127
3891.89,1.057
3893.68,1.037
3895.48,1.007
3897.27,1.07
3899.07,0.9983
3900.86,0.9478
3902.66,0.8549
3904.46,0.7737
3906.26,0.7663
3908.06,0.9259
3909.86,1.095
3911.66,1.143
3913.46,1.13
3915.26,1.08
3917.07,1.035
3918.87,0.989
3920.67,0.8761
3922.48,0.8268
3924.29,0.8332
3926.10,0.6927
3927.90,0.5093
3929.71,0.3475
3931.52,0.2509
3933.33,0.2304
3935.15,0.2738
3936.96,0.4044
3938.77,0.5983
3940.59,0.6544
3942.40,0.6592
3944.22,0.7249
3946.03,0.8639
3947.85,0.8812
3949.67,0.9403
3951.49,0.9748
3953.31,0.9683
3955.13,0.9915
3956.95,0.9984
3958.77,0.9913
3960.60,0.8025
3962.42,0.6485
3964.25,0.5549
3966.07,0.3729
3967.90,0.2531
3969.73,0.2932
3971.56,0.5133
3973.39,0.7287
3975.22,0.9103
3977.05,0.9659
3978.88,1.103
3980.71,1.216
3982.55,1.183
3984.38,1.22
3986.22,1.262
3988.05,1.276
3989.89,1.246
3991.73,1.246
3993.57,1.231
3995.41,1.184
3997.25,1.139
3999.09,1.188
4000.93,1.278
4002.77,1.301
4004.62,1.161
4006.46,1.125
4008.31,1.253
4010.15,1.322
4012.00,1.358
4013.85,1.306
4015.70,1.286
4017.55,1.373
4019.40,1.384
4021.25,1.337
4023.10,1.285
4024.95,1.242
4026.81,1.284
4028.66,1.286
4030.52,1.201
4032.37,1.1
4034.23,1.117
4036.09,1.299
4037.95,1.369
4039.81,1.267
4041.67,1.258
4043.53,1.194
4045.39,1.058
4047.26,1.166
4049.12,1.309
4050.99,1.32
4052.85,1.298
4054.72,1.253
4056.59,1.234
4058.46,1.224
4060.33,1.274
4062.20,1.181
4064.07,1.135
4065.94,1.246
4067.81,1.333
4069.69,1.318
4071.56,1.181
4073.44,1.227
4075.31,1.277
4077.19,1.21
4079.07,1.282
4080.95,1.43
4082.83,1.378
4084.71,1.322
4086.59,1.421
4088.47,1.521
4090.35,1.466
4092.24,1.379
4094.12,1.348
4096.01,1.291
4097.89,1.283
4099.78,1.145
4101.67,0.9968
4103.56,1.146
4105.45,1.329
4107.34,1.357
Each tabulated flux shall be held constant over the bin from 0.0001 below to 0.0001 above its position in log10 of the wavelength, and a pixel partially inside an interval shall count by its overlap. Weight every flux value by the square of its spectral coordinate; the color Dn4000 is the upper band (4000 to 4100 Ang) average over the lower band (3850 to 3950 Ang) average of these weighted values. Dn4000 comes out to 1.62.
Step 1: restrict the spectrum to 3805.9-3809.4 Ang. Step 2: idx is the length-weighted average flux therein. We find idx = 1.05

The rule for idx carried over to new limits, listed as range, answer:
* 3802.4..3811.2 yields 1.11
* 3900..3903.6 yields 0.898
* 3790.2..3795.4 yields 0.943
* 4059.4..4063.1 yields 1.23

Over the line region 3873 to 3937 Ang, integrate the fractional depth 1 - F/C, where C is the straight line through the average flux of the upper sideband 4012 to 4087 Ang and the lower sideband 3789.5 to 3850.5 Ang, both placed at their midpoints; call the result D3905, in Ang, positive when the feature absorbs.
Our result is 8.34 Ang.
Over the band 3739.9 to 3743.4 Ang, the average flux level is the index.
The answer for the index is 0.936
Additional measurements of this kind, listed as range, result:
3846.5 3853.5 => 1.05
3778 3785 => 1.13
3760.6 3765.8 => 0.872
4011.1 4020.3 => 1.34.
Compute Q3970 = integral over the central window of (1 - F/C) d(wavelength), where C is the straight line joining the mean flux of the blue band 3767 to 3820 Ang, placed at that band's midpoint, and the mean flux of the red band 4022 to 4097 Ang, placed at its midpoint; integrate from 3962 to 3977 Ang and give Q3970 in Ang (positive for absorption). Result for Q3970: 7.93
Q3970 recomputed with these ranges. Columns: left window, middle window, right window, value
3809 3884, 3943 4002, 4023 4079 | 7.7 Ang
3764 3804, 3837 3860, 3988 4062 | 4.9 Ang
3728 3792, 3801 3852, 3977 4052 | 9.2 Ang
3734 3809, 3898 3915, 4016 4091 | 1.9 Ang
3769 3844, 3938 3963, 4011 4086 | 6.0 Ang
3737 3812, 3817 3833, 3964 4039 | 5.7 Ang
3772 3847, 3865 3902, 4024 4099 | 0.8 Ang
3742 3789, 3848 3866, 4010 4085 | 2.0 Ang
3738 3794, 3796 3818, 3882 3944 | -1.9 Ang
